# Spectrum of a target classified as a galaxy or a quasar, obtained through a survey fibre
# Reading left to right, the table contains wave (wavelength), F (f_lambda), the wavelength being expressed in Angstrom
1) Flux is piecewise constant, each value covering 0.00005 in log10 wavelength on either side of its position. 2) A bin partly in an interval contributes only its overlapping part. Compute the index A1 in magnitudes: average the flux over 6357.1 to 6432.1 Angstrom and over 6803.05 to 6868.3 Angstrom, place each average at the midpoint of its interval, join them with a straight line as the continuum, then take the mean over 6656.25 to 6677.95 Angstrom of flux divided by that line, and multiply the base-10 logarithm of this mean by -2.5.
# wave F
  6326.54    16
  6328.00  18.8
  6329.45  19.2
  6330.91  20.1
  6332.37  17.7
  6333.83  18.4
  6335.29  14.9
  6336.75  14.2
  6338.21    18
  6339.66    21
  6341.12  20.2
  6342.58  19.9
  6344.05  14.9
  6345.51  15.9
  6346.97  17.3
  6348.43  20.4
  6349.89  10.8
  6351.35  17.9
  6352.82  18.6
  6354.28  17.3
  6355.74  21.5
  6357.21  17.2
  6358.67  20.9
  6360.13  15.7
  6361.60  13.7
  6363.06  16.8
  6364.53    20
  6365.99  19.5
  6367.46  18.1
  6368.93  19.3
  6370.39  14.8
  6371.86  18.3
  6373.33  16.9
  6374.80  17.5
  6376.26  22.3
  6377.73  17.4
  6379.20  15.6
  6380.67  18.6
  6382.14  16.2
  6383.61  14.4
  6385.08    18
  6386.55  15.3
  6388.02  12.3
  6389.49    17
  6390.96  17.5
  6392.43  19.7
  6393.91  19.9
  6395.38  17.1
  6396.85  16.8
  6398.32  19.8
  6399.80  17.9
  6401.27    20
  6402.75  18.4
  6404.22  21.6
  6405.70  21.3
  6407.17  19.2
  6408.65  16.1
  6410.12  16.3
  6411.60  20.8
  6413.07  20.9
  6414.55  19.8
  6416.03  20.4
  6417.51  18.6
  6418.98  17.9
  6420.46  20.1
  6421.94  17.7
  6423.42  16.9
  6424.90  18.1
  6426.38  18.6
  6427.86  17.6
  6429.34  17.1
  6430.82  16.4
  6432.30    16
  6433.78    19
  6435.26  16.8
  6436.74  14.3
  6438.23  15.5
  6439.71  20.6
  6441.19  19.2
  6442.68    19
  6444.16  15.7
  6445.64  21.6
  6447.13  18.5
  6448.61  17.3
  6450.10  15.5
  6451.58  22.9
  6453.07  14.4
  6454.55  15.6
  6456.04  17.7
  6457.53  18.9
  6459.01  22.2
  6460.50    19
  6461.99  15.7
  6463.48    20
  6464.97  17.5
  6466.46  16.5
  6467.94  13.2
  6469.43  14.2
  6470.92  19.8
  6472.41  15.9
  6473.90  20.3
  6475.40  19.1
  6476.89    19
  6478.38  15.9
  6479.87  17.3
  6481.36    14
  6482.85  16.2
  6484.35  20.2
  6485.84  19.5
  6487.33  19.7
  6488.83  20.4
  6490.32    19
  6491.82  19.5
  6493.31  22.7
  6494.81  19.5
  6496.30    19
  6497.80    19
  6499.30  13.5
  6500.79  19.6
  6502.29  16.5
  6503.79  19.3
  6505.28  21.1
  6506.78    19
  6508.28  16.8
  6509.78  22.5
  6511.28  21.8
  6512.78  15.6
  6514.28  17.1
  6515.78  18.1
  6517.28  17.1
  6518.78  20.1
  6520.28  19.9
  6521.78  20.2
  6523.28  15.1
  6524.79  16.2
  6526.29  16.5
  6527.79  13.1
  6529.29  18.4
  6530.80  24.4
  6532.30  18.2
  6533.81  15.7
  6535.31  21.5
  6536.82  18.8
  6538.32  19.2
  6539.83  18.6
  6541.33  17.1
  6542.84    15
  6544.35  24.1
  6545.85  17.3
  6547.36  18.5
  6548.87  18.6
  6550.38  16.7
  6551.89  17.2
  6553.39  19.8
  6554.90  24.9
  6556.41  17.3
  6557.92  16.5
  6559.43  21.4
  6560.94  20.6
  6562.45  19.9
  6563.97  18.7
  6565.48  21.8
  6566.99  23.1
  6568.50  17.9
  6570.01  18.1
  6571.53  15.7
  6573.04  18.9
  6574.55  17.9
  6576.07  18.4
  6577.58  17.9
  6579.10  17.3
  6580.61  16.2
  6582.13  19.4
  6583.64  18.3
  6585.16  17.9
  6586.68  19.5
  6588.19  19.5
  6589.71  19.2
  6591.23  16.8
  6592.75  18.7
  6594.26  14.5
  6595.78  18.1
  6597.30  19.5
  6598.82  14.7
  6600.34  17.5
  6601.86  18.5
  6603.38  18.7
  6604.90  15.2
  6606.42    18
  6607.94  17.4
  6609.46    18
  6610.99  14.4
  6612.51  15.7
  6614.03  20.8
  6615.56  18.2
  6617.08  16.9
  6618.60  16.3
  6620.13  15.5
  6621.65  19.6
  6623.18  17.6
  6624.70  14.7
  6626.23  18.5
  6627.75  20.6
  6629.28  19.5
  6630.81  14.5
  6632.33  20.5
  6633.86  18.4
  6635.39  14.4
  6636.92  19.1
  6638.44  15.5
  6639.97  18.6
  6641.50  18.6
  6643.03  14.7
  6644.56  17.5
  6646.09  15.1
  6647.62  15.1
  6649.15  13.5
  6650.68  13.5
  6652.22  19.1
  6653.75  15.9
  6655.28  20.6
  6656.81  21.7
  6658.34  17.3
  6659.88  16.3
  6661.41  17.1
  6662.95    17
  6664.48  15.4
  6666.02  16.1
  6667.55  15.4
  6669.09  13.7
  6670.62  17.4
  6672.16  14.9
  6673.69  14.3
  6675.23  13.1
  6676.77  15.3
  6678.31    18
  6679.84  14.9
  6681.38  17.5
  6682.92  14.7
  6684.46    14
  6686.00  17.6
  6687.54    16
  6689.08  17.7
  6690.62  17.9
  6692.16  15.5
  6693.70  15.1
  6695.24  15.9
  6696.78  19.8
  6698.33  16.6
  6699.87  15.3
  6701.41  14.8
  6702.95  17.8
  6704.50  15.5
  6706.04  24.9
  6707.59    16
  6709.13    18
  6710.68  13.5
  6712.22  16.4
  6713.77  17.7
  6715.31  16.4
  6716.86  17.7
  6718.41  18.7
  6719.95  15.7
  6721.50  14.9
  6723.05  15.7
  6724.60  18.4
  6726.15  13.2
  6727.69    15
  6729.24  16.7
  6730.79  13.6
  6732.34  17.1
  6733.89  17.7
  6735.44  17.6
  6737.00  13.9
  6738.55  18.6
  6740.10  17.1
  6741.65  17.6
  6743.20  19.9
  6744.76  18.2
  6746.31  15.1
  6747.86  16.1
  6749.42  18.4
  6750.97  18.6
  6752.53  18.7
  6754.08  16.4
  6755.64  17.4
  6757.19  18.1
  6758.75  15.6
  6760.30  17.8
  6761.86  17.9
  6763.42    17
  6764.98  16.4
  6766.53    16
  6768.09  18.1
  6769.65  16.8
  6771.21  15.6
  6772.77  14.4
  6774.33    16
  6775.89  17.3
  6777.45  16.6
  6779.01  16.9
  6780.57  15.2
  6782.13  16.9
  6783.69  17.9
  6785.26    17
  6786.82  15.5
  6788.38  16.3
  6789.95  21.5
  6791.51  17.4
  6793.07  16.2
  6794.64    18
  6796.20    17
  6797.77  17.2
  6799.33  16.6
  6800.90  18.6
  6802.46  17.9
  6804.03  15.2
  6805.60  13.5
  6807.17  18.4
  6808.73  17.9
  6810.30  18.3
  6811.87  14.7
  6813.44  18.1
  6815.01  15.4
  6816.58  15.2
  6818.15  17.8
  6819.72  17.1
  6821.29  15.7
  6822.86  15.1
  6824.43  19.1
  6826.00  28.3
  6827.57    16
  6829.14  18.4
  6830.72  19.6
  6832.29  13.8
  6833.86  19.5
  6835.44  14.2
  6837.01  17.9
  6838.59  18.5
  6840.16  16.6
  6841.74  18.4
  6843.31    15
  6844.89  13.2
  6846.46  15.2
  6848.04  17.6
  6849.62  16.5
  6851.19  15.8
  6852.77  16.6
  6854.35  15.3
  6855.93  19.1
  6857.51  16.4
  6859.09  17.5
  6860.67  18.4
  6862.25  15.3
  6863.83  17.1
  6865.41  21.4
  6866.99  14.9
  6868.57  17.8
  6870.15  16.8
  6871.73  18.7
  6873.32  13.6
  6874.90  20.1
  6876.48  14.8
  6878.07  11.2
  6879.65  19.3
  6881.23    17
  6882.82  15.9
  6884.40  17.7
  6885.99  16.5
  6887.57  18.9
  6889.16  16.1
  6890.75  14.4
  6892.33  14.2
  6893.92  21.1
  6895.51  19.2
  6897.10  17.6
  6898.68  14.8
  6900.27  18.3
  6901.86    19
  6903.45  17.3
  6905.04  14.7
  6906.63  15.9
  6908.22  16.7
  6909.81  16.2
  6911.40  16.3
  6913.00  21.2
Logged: 0.09 mag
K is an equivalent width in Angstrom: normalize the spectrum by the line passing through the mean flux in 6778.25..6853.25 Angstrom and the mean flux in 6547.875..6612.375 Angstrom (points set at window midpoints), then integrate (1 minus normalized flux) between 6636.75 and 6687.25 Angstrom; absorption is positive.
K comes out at 4.4 Angstrom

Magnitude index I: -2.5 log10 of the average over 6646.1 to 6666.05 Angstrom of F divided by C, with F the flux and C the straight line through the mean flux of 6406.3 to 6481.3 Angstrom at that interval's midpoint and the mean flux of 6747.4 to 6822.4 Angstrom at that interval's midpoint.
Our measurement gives 0.033 mag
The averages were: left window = 17.9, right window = 16.9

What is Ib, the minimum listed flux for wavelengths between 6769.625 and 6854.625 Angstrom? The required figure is 13.2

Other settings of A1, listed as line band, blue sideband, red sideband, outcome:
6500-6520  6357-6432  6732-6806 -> -0.067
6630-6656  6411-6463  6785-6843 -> 0.062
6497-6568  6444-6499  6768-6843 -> -0.046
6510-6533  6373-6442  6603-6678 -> -0.048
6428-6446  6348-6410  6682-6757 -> 0.005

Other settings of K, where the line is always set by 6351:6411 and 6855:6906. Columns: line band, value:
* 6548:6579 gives -2.6 Angstrom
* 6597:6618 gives 0.2 Angstrom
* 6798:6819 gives 0.5 Angstrom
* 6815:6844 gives -0.7 Angstrom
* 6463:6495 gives -0.7 Angstrom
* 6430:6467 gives -0.2 Angstrom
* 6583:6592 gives -0.5 Angstrom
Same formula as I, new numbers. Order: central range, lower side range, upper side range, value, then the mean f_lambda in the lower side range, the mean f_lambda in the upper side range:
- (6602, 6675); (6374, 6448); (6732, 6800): 0.032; 18.1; 17.1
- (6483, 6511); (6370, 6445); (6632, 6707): -0.105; 17.9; 16.6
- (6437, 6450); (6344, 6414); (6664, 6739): -0.037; 17.8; 16.3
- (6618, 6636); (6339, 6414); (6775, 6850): -0.006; 17.9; 17.1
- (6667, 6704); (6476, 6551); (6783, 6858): 0.111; 18.4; 17.1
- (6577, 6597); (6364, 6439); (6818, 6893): -0.027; 17.9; 17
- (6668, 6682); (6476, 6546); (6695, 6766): 0.126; 18.5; 16.9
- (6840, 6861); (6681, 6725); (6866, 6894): 0.004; 16.7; 16.5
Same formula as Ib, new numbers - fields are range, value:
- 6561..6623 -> 14.4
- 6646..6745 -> 13.1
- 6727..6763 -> 13.6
